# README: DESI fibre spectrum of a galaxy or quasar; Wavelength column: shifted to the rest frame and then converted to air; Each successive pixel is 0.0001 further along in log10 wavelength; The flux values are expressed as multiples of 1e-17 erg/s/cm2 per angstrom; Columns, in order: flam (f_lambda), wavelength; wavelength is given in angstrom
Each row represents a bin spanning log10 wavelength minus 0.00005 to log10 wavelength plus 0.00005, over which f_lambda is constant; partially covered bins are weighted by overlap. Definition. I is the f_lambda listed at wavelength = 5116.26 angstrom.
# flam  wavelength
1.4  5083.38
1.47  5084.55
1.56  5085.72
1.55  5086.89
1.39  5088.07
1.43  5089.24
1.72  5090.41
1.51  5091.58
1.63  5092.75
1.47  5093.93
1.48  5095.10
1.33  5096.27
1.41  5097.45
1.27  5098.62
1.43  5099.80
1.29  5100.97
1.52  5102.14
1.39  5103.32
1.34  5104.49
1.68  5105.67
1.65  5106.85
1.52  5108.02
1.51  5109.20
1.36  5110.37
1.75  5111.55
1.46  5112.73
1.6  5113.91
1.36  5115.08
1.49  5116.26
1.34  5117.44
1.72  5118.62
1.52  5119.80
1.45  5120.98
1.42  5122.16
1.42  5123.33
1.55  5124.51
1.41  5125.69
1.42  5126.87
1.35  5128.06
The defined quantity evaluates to 1.49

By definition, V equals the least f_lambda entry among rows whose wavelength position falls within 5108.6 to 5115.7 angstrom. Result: 1.36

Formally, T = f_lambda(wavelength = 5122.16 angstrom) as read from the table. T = 1.42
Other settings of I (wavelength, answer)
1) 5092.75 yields 1.63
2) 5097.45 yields 1.41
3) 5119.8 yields 1.52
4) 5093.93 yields 1.47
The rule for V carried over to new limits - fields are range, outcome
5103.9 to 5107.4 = 1.34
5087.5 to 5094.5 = 1.39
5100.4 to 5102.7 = 1.29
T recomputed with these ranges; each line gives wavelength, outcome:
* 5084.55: 1.47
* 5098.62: 1.27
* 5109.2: 1.51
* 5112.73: 1.46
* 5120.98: 1.45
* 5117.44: 1.34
